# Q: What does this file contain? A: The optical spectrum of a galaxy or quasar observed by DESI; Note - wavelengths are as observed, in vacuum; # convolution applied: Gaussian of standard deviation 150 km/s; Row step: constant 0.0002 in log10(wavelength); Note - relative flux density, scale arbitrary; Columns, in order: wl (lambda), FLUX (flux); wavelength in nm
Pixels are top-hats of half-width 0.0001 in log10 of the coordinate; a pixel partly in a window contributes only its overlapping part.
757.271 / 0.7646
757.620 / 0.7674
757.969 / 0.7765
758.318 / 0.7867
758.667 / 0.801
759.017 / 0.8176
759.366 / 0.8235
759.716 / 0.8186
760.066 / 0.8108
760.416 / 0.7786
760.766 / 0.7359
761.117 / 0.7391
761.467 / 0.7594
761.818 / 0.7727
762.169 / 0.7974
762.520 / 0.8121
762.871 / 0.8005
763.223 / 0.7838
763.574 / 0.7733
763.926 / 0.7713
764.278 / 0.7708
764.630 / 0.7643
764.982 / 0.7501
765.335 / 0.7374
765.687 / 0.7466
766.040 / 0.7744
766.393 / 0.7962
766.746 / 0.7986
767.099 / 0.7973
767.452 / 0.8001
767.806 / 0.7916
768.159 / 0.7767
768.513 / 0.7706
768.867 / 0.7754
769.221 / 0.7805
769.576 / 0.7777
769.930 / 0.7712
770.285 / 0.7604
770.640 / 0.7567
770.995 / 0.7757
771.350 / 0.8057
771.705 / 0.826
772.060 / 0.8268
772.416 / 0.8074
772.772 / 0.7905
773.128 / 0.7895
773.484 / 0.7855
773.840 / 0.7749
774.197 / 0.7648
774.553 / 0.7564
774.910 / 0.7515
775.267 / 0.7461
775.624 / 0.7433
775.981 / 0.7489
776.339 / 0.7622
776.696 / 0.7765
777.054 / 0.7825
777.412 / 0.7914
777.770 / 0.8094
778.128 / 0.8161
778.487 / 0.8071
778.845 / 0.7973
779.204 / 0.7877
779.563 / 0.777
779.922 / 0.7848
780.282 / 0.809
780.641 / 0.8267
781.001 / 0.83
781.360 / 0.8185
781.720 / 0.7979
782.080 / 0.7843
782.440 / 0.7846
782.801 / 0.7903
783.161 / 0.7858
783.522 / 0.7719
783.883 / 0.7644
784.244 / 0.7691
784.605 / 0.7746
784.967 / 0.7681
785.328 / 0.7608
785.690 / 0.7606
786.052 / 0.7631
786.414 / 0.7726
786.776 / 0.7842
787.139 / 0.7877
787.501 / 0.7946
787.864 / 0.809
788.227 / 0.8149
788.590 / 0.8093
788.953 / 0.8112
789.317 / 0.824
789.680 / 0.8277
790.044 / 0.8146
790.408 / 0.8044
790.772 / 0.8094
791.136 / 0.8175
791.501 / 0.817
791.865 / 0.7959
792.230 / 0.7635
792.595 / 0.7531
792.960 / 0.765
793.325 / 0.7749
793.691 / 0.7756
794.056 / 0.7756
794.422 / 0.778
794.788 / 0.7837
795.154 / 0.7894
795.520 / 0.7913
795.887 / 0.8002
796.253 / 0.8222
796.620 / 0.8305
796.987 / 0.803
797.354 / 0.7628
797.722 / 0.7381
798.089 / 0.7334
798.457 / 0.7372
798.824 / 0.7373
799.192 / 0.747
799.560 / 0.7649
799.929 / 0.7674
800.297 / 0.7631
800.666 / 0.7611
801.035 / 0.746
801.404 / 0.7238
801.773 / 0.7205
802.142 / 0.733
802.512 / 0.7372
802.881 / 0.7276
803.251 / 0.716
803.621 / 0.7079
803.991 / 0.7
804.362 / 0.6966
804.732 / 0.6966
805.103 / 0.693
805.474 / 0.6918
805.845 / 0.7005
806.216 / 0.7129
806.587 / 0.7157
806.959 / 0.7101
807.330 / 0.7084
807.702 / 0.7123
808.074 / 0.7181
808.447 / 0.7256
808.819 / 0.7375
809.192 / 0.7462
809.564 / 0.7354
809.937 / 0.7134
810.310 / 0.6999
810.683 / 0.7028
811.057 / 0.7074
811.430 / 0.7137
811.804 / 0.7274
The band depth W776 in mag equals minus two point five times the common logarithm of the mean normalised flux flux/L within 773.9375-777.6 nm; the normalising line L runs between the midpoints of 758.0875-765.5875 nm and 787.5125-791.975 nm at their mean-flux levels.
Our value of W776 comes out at 0.05 mag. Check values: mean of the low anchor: 0.781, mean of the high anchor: 0.812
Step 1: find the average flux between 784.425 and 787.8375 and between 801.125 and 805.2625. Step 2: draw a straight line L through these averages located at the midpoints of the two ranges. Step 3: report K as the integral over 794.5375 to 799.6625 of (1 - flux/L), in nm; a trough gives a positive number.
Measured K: -0.26 nm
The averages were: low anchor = 0.776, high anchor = 0.715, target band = 0.775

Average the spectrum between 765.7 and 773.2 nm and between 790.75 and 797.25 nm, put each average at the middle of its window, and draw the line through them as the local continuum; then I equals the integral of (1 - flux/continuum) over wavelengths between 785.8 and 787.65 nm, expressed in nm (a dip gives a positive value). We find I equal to 0.02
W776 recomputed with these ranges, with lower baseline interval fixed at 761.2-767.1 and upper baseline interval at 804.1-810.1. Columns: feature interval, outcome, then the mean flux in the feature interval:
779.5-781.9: -0.08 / 0.808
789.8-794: -0.08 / 0.79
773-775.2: -0.01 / 0.769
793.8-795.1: -0.07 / 0.78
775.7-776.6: 0.00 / 0.756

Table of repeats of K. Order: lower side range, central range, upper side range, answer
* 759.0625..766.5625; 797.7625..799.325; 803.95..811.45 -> -0.03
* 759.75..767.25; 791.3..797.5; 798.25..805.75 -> -0.42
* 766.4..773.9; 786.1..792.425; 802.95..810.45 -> -0.46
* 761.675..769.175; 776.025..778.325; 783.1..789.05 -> -0.02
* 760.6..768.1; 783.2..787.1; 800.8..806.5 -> -0.14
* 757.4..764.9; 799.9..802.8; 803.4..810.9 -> -0.09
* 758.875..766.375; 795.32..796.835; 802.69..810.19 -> -0.17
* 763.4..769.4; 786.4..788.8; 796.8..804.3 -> -0.14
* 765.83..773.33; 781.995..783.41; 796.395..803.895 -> -0.03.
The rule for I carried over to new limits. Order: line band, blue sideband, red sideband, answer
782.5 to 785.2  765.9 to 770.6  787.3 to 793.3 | 0.07 nm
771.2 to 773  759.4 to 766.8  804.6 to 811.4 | -0.11 nm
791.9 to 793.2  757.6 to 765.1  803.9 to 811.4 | -0.05 nm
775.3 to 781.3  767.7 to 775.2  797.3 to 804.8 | -0.16 nm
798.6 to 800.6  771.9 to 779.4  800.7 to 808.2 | -0.08 nm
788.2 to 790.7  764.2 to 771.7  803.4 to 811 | -0.25 nm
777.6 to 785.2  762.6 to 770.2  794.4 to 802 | -0.21 nm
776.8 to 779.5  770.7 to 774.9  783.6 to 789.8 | -0.03 nm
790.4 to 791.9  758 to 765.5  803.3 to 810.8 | -0.15 nm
